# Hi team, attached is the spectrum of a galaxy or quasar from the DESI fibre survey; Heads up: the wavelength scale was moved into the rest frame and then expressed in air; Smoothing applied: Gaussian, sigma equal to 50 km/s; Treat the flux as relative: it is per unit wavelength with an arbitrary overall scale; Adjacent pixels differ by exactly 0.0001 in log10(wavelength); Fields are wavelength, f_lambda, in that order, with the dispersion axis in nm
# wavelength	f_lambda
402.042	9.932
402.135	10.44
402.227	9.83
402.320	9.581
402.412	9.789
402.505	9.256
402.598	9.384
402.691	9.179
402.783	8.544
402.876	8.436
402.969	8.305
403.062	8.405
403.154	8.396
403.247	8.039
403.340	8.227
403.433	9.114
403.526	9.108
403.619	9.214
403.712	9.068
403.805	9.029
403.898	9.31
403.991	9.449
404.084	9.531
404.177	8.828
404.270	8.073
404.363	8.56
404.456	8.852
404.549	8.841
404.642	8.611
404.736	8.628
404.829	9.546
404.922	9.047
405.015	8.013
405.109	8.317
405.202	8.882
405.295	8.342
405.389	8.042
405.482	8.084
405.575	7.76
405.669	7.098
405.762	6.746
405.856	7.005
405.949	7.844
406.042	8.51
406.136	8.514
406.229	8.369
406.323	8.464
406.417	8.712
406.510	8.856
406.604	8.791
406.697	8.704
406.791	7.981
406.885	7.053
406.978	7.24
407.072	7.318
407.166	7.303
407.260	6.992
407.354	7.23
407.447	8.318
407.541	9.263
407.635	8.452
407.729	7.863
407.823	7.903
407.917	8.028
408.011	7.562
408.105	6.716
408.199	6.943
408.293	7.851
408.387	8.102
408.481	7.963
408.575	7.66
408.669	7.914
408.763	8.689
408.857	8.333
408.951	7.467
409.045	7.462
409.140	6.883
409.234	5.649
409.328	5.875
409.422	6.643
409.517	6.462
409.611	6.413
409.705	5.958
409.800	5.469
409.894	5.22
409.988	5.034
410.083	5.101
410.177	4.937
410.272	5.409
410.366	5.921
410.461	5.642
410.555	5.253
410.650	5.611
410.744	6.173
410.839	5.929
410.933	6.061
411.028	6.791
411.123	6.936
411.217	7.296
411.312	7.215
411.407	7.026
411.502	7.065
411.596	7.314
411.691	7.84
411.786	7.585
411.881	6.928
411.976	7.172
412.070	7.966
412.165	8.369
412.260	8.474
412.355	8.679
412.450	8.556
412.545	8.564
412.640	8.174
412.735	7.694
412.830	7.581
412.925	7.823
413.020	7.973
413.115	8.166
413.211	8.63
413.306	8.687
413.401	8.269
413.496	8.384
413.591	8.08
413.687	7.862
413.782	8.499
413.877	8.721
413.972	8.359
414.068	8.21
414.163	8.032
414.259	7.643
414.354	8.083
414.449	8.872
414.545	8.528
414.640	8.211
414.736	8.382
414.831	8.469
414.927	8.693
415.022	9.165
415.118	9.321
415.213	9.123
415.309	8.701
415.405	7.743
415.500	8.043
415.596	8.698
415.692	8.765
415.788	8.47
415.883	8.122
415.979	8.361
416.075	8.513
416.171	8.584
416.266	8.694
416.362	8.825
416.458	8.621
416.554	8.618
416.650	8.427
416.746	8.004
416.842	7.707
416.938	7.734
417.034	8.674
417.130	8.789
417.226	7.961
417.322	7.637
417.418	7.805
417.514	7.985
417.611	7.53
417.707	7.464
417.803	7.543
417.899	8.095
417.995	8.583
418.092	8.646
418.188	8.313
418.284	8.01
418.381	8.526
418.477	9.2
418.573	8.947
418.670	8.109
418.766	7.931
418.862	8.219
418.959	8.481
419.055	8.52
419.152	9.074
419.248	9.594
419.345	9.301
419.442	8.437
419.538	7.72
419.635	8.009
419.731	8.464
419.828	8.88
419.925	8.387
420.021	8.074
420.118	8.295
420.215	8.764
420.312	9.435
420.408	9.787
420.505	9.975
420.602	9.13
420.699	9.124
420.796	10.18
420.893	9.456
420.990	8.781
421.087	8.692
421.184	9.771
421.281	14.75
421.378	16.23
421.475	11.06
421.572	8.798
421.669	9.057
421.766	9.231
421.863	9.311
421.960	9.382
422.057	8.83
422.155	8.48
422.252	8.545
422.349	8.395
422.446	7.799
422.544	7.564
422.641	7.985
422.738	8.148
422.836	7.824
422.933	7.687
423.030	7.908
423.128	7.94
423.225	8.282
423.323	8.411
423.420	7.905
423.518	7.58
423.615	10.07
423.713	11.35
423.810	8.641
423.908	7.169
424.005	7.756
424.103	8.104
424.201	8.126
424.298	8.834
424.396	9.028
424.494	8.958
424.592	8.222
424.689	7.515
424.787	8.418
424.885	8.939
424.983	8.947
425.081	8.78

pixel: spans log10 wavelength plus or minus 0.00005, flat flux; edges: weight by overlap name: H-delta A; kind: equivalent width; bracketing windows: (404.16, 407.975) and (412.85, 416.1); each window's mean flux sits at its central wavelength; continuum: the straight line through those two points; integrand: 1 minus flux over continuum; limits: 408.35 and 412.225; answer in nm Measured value 0.74 nm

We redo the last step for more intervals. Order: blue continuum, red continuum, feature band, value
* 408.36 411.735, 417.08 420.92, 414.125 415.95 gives -0.191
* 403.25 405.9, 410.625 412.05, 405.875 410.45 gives 0.236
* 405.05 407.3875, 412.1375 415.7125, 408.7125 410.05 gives 0.260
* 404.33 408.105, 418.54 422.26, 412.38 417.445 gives 0.274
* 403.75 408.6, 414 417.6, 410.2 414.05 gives 0.390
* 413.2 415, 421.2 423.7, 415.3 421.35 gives 0.066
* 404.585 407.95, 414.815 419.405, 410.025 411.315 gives 0.355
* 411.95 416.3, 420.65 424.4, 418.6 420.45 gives 0.039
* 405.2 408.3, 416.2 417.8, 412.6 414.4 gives -0.021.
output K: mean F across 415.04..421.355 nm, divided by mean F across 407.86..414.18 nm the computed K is 1.2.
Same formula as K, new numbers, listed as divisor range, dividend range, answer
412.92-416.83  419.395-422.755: 1.10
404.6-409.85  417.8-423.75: 1.15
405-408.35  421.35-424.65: 1.10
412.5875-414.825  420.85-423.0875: 1.13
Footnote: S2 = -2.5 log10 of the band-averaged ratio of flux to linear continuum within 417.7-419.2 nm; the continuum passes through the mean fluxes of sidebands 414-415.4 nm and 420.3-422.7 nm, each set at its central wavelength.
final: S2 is 0.09 mag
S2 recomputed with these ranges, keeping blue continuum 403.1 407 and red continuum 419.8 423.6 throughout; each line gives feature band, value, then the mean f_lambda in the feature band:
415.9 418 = 0.09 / 8.18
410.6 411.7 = 0.28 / 6.73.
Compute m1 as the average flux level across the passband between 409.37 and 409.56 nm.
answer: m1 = 6.52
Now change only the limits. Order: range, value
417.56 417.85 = 7.5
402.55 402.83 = 9.03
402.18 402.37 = 9.76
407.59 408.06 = 7.95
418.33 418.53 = 8.86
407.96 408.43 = 7.43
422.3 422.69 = 7.95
